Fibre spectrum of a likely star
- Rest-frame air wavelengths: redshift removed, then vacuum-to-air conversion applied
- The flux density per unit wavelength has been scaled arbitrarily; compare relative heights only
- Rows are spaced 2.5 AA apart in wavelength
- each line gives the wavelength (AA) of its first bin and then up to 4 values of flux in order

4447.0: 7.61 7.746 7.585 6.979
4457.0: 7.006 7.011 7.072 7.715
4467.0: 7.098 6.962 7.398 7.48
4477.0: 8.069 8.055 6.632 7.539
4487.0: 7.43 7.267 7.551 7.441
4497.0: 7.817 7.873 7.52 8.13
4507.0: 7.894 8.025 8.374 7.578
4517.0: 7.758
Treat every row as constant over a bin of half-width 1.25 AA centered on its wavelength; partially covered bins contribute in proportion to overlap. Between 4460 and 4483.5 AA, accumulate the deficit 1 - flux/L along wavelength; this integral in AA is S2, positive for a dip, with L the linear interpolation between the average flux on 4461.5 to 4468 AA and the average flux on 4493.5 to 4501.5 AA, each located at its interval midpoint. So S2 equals 0.1 AA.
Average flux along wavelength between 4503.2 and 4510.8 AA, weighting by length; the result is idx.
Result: 8.02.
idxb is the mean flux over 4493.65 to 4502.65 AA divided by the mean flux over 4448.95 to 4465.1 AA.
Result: 1.06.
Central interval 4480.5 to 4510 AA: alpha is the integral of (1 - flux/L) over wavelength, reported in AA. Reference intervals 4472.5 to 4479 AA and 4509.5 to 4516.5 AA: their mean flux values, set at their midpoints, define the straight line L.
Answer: 1.1 AA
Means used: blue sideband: 7.76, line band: 7.59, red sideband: 7.96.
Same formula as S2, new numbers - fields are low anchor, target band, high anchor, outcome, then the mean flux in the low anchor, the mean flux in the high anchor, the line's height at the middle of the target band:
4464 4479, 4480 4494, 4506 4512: 0.68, 7.47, 8.05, 7.71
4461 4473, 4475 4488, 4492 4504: -0.17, 7.25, 7.68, 7.45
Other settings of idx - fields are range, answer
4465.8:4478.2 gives 7.4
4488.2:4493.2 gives 7.41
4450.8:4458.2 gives 7.19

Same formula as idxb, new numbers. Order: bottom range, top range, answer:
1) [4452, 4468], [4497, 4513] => 1.11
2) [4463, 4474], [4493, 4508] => 1.06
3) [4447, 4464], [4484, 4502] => 1.04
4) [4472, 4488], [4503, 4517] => 1.06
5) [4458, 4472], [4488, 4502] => 1.05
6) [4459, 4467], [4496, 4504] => 1.07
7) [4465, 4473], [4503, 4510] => 1.11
